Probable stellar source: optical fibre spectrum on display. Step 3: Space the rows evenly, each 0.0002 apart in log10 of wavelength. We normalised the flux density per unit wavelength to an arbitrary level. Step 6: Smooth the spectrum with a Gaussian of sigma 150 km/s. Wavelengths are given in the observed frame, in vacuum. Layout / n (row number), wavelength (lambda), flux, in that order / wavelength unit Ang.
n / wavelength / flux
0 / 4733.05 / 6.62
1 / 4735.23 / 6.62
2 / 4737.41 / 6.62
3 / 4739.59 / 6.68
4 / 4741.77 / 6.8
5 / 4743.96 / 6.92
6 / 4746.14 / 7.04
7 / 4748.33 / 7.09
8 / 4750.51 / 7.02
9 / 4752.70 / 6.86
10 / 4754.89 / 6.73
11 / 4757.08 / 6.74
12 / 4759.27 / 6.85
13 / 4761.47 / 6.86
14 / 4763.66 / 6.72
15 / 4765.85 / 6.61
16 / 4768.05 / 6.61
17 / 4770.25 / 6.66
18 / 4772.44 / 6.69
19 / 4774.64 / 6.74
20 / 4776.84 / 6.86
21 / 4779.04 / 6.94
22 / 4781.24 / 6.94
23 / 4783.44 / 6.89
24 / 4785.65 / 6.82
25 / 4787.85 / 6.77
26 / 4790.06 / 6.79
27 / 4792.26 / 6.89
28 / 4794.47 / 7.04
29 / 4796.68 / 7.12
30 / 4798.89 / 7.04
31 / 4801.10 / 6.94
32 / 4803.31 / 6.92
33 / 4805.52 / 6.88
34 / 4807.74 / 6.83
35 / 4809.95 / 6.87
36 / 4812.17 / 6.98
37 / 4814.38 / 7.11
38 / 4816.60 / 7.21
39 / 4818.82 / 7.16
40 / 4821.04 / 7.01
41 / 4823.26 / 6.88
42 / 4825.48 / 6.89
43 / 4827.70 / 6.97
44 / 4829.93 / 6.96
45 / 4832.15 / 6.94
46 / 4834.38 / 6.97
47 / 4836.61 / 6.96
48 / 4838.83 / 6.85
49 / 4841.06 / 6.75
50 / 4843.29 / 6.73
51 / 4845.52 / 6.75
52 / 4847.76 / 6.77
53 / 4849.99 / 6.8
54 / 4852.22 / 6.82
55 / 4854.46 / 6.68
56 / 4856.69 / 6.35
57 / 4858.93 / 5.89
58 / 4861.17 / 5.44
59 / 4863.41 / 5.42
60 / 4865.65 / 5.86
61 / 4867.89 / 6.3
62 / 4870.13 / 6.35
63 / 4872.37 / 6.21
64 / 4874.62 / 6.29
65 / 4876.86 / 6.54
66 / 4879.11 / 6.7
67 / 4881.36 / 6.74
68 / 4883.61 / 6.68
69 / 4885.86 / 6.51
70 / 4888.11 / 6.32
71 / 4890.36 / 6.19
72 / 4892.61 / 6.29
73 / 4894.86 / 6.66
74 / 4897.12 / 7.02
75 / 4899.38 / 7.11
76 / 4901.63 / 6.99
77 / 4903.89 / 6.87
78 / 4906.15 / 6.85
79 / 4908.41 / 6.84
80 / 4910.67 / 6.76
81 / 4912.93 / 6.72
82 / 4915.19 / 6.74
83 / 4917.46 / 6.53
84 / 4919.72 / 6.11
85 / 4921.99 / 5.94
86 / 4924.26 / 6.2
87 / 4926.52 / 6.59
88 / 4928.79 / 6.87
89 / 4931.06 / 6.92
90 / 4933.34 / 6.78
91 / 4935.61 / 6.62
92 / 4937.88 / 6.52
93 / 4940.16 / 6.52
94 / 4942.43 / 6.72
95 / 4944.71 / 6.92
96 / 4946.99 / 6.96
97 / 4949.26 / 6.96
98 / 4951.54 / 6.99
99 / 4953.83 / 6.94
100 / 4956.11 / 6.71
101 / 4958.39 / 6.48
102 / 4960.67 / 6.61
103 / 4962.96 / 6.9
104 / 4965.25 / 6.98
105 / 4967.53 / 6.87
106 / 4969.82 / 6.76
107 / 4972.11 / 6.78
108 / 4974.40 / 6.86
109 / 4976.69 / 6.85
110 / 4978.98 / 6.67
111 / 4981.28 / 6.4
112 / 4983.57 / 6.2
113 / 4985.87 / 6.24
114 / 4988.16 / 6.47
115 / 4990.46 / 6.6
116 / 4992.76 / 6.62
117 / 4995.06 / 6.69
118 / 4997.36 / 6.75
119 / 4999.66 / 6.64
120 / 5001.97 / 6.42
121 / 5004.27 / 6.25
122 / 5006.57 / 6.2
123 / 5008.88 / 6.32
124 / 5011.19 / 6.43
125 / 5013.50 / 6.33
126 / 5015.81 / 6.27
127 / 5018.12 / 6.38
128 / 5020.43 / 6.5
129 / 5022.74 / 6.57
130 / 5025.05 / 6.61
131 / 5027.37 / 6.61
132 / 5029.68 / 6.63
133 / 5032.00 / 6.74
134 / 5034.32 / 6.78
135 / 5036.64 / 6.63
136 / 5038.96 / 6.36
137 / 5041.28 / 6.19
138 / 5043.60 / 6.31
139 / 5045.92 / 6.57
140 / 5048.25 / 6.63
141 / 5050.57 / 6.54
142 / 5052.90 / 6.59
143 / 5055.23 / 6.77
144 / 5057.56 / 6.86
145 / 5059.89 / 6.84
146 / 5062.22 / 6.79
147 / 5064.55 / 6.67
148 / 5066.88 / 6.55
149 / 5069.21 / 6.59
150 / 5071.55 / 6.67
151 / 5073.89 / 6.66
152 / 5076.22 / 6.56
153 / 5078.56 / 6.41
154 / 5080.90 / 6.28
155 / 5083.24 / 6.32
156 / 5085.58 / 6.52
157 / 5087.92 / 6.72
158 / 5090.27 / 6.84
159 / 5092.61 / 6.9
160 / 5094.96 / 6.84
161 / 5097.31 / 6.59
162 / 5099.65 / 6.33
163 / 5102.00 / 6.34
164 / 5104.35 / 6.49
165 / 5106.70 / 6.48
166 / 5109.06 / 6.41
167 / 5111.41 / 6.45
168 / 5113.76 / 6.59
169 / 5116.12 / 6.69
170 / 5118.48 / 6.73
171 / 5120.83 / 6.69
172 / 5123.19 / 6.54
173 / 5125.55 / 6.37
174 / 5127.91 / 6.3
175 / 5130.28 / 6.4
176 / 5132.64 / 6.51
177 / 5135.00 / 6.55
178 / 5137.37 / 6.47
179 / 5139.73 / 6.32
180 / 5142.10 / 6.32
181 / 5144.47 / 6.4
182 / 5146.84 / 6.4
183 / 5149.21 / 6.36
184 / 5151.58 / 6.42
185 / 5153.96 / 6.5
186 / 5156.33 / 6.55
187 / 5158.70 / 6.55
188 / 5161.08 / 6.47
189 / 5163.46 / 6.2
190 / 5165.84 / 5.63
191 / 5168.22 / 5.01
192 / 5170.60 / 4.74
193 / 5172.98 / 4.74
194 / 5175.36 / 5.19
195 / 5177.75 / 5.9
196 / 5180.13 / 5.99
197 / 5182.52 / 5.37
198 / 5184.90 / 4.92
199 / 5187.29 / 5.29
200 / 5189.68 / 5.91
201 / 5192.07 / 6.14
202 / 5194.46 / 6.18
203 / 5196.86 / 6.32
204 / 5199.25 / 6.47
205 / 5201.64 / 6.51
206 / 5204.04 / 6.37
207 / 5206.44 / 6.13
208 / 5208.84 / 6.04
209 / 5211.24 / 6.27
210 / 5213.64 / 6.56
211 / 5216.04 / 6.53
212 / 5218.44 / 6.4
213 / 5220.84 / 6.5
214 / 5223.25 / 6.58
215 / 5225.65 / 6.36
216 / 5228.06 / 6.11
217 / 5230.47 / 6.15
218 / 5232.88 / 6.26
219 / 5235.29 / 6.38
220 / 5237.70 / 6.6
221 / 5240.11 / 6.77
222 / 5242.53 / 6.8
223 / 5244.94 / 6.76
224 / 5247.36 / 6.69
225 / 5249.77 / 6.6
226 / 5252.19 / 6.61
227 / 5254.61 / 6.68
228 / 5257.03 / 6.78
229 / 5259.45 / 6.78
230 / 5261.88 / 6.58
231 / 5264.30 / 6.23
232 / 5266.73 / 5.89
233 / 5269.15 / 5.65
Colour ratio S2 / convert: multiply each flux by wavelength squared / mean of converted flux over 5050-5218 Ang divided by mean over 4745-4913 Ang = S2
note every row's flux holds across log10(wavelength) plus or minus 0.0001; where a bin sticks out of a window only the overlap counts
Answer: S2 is 1.06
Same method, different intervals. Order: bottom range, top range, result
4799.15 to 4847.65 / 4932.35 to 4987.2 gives 1.03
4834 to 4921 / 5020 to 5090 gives 1.08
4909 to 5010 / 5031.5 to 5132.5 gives 1.04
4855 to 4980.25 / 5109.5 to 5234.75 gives 1.04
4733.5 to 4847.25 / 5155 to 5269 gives 1.06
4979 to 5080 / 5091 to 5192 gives 0.99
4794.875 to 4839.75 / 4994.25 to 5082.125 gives 1.03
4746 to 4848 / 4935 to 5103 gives 1.05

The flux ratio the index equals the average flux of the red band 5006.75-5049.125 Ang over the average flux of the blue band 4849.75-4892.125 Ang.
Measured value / 1.03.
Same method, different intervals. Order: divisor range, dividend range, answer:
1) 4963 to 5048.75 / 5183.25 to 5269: 0.97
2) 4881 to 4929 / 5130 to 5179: 0.92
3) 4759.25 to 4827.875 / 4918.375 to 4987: 0.97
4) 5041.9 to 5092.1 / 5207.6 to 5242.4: 0.97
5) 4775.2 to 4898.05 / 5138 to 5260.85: 0.93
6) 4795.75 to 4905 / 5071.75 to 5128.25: 0.98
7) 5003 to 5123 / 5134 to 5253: 0.94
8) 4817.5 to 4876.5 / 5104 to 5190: 0.93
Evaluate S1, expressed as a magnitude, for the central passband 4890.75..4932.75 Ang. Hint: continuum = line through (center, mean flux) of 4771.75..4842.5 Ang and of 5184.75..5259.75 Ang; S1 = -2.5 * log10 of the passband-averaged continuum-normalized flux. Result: 0.02 mag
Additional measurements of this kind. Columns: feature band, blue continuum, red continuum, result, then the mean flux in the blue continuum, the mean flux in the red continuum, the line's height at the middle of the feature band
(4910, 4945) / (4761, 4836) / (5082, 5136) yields 0.03 mag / 6.9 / 6.55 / 6.75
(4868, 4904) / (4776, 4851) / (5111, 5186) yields 0.03 mag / 6.92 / 6.13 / 6.75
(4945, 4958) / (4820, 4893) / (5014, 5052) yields -0.06 mag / 6.54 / 6.52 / 6.53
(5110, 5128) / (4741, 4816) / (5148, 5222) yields -0.07 mag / 6.87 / 6.01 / 6.15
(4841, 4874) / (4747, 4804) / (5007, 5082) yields 0.07 mag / 6.85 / 6.55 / 6.76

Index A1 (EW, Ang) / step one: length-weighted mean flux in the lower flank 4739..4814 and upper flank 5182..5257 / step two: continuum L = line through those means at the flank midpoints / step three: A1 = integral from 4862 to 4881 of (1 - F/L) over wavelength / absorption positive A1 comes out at 1.48 Ang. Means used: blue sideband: 6.86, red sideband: 6.32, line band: 6.22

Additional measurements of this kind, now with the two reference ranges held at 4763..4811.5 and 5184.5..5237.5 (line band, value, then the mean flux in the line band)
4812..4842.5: -0.8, 6.97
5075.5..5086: 0.0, 6.4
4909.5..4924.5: 0.5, 6.44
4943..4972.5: -1.1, 6.83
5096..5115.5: -0.3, 6.47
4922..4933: 0.1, 6.58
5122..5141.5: -0.3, 6.43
